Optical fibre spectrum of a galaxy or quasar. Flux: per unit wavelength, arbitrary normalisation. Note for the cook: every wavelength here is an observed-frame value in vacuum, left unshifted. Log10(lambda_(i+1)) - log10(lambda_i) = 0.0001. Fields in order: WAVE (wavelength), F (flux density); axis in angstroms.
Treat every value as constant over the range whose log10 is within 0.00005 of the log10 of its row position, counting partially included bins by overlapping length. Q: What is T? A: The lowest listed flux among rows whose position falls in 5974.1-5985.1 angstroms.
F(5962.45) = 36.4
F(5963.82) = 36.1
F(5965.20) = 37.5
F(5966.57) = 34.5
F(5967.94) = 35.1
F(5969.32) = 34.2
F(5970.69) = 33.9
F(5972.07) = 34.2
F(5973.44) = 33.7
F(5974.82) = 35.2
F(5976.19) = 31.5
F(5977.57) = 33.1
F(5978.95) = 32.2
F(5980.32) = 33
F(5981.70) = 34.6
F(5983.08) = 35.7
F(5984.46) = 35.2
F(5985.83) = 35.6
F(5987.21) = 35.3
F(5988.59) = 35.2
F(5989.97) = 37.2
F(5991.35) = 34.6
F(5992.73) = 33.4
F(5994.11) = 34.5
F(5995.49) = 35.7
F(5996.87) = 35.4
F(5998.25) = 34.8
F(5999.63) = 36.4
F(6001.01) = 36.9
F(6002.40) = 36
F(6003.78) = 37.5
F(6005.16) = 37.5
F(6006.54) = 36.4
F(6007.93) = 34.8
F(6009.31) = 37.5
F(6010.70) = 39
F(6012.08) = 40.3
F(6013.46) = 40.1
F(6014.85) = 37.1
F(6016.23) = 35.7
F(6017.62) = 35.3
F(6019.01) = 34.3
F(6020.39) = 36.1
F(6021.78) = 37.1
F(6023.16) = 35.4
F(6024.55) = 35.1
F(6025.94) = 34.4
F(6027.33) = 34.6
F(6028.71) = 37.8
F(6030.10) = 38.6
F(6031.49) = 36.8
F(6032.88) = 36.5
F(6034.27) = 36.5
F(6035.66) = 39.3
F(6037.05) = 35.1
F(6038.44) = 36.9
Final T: 31.5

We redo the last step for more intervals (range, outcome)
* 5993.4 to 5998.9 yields 34.5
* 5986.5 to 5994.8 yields 33.4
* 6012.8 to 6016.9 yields 35.7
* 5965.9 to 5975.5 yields 33.7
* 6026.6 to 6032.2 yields 34.6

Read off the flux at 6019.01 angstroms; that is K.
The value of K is 34.3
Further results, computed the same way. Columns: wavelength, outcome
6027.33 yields 34.6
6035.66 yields 39.3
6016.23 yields 35.7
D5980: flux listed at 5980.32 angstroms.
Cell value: 33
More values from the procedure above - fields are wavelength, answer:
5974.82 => 35.2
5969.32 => 34.2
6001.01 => 36.9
